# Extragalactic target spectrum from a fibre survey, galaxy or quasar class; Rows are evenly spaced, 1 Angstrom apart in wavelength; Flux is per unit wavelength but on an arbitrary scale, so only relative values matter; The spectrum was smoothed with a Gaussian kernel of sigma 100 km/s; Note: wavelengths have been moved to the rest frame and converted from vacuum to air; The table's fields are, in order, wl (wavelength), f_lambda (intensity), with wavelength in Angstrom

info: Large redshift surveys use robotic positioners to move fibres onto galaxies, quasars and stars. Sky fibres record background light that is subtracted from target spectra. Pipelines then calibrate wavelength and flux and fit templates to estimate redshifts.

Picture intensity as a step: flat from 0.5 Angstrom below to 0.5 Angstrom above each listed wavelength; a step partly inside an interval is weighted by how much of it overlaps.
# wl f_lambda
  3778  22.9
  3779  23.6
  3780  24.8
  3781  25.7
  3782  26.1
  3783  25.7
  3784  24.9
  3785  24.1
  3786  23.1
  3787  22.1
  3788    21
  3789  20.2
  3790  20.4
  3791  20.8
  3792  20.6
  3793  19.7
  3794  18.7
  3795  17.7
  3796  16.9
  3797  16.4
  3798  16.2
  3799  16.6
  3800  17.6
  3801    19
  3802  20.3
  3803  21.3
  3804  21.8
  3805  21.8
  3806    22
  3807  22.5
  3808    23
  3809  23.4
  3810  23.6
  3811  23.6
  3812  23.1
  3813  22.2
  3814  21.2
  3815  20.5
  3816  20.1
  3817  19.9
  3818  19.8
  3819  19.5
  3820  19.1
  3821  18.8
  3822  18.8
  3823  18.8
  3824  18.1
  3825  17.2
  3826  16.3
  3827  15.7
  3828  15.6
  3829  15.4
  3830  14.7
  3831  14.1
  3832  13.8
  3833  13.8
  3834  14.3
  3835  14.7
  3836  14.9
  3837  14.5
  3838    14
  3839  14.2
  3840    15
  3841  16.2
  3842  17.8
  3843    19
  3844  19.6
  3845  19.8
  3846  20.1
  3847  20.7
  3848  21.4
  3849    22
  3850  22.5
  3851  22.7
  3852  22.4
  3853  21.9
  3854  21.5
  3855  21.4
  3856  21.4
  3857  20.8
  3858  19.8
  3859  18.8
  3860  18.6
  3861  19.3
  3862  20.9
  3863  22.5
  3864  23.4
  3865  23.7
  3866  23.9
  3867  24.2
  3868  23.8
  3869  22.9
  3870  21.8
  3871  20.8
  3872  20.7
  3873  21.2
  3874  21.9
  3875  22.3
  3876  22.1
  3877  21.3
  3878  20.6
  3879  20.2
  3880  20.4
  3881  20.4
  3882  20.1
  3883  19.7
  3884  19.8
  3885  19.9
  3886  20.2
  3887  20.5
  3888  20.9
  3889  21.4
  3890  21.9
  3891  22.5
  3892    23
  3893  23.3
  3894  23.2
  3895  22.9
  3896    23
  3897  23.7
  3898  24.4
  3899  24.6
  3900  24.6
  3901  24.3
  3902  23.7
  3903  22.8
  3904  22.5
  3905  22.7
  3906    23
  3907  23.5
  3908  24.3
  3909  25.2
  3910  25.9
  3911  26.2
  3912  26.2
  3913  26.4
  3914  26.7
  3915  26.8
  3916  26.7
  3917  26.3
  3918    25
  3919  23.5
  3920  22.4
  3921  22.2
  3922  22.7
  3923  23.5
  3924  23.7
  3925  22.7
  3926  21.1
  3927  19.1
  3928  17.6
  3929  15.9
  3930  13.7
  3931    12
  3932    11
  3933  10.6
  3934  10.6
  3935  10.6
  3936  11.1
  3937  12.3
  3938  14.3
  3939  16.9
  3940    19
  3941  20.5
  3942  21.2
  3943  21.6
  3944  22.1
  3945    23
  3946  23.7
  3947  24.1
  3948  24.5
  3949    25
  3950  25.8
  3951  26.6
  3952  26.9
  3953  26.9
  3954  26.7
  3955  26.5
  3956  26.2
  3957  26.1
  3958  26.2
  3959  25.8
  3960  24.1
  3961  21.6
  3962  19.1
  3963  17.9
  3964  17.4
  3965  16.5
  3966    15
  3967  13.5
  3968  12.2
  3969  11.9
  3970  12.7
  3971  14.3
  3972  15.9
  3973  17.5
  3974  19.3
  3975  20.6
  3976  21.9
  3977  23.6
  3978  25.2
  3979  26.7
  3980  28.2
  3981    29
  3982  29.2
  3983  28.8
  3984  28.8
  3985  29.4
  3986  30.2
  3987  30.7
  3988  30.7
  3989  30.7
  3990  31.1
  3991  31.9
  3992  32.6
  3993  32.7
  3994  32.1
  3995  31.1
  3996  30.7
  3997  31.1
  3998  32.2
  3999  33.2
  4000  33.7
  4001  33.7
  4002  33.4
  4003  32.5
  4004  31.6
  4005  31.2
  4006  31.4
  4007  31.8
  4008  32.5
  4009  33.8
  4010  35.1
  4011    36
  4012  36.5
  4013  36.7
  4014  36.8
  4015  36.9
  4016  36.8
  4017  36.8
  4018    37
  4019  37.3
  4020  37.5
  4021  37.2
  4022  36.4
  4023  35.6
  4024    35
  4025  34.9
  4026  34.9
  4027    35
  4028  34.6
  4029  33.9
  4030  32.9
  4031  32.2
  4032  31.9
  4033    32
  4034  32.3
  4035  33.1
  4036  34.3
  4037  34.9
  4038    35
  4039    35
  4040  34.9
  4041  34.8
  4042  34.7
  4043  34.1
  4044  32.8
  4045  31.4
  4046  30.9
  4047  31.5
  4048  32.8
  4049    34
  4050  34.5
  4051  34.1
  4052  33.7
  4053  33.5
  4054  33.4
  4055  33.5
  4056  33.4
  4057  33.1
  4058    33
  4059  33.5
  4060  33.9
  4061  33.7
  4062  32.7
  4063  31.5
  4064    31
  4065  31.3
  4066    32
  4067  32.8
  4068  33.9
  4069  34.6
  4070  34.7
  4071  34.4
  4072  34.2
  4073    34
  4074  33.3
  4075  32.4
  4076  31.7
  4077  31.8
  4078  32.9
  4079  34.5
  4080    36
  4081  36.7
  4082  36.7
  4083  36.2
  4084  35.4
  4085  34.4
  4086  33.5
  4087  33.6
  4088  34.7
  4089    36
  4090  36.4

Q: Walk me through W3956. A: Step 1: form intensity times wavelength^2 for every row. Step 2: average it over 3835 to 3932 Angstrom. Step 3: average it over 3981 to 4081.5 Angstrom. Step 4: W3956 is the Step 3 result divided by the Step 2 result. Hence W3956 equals 1.68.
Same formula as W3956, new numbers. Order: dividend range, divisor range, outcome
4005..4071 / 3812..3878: 1.93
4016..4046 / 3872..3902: 1.70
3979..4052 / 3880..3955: 1.61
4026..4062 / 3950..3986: 1.55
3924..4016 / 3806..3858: 1.40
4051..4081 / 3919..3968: 1.76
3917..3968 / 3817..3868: 1.14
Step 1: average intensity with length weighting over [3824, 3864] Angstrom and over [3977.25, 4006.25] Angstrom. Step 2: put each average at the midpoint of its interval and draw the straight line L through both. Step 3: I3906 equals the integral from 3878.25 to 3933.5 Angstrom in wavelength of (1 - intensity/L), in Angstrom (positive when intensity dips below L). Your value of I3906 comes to 3.24 Angstrom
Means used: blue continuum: 18.3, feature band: 22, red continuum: 30.8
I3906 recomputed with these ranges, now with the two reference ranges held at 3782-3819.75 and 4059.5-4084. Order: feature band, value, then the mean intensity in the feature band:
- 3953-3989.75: 7.7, 22.9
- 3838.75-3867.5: 3.4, 20.6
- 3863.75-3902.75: 4.2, 22.1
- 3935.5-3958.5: 4.4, 22.5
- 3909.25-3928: 1.6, 24.1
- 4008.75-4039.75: -3.7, 35.1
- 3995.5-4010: -1.0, 32.4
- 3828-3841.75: 4.8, 14.7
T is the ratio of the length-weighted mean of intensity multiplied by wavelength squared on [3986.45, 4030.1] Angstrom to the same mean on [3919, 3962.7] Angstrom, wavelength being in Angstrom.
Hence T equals 1.70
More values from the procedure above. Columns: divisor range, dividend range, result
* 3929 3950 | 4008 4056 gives 2.06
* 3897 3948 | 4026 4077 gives 1.68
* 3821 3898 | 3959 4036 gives 1.58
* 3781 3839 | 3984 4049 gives 1.93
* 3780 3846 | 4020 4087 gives 1.99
